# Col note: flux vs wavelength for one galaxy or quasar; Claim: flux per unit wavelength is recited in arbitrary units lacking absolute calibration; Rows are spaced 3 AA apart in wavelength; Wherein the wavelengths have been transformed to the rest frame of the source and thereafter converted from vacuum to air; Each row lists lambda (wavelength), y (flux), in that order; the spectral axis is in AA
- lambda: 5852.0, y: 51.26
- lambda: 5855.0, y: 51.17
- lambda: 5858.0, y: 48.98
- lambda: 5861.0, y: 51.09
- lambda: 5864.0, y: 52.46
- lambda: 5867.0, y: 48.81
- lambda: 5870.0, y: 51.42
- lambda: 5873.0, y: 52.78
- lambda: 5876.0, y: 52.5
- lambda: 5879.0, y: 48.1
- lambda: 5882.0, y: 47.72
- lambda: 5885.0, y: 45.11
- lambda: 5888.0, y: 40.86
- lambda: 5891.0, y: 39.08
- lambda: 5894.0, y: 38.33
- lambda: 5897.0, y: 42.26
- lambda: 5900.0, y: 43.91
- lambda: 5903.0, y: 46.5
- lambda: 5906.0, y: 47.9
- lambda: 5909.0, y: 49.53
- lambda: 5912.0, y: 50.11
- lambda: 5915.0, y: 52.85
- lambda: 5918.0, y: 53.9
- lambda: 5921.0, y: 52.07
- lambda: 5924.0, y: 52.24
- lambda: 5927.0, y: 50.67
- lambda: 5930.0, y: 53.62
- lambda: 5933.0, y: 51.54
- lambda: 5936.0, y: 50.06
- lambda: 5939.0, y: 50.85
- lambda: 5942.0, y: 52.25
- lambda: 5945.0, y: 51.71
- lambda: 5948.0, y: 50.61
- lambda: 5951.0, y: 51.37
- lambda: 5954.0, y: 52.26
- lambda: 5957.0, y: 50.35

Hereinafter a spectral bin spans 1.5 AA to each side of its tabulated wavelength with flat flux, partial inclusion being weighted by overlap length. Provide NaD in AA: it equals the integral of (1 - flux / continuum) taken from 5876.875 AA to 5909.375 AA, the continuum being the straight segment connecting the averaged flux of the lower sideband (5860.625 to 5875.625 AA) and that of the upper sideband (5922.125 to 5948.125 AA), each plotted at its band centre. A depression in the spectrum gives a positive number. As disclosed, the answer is 4.4 AA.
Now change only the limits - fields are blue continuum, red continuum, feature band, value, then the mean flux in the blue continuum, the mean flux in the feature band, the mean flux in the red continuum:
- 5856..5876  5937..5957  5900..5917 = 0.73 AA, 51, 49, 51.4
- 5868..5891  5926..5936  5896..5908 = 0.98 AA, 47.8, 45.4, 51.7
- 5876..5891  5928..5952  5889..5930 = 0.49 AA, 45.5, 47.8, 51.5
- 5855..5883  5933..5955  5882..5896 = 2.51 AA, 50.5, 41.6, 51.3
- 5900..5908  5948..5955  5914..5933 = -1.48 AA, 46.7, 52.5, 51.5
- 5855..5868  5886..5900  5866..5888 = -1.55 AA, 50.5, 48.9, 40.7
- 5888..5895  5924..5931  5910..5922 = -1.05 AA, 39.2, 52.1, 52.1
